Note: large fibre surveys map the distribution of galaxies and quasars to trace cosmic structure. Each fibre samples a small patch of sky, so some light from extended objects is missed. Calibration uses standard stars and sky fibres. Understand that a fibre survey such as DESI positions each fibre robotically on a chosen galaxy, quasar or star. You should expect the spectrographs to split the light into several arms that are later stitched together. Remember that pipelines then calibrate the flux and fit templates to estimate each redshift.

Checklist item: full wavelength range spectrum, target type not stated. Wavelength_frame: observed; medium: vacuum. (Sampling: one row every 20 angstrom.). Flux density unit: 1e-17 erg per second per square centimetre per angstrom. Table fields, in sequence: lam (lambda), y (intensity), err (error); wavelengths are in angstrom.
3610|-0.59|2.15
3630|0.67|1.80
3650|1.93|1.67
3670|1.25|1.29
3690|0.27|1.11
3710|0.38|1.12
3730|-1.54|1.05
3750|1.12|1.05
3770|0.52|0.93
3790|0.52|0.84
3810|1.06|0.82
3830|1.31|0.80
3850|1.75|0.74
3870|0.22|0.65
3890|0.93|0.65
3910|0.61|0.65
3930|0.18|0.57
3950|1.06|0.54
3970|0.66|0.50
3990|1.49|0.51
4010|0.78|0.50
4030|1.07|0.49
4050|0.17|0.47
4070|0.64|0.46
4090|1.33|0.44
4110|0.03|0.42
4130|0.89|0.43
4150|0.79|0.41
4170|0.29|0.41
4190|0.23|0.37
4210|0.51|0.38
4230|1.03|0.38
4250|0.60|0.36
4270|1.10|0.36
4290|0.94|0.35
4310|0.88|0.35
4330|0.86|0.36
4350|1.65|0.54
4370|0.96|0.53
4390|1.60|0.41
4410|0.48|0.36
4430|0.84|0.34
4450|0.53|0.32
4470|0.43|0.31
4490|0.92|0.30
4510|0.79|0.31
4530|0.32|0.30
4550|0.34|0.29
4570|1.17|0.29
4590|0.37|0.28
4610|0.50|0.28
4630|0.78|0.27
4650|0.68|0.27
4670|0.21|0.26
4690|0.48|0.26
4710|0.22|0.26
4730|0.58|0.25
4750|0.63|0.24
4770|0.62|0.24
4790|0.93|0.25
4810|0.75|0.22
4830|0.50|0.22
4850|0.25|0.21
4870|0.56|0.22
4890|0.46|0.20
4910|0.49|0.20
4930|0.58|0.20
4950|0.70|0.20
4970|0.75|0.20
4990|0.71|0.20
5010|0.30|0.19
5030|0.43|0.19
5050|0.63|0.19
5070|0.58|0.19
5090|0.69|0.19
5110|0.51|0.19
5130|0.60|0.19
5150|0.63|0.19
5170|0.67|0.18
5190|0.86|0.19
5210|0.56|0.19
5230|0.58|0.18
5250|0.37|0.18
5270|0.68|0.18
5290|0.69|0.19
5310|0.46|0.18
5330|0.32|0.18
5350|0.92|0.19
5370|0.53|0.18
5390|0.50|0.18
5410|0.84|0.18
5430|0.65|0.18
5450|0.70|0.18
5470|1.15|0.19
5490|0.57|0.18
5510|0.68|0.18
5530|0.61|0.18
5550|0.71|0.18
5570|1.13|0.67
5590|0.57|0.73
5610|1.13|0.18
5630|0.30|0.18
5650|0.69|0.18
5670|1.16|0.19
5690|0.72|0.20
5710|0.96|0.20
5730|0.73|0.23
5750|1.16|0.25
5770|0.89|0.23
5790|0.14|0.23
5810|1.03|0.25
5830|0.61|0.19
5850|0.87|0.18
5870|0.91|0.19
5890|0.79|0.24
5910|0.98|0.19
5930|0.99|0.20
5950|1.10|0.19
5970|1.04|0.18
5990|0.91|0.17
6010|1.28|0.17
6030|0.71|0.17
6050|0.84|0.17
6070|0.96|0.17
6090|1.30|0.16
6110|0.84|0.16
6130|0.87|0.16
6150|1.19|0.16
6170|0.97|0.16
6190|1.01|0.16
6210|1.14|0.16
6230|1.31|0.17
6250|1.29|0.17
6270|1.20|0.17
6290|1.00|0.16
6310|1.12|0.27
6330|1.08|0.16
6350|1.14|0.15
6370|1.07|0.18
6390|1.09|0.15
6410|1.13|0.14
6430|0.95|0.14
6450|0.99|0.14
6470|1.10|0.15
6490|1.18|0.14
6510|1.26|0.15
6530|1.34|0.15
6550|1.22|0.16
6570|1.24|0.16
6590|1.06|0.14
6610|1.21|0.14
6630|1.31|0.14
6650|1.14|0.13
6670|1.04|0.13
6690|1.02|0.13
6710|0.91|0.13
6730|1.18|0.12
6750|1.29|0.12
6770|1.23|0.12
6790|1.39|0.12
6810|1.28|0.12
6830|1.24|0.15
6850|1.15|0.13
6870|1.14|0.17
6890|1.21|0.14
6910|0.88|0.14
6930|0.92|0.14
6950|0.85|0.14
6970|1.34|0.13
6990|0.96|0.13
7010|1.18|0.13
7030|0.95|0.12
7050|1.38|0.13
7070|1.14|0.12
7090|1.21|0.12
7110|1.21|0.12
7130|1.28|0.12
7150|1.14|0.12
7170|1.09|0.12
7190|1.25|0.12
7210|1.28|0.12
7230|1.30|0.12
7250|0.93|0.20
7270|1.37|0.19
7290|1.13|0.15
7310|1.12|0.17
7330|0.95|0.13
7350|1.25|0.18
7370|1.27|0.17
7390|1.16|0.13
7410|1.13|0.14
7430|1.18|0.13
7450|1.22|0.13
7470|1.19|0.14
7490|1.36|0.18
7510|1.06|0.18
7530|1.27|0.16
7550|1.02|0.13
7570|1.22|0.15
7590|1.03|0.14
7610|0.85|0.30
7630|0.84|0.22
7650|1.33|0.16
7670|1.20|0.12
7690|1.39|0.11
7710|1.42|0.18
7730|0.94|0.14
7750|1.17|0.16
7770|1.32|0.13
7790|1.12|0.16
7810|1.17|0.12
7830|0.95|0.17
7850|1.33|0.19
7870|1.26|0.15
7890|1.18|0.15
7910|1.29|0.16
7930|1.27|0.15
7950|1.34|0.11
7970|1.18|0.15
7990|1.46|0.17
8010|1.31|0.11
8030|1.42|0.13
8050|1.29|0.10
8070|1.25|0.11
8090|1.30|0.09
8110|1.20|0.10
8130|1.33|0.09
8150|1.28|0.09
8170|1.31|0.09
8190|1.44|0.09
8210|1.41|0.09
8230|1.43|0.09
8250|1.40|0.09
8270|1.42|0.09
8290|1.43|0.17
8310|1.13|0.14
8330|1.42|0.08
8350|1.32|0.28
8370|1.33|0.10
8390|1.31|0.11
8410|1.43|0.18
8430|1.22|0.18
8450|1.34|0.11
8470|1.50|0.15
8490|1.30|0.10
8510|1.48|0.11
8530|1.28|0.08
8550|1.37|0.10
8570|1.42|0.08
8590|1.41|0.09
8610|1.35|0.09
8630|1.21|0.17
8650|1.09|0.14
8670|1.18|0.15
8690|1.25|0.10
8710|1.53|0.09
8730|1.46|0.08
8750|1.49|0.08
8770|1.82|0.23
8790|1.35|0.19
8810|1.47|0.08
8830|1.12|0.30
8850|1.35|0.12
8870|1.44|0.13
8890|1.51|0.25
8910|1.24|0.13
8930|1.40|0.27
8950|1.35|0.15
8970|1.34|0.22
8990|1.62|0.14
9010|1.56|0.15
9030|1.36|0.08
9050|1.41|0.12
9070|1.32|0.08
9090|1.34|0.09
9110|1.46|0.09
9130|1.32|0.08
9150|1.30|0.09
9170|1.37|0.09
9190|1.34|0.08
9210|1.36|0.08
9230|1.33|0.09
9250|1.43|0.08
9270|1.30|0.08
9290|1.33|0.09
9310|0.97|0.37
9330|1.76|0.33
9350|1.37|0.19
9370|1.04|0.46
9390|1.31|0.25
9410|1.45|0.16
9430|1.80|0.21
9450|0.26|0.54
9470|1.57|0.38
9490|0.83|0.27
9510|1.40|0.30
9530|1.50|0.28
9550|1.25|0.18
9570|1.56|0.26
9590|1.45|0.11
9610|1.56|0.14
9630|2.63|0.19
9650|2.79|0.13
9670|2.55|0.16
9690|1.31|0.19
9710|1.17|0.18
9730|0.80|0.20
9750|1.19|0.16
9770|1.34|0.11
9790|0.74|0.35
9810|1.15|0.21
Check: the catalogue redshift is 0.468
